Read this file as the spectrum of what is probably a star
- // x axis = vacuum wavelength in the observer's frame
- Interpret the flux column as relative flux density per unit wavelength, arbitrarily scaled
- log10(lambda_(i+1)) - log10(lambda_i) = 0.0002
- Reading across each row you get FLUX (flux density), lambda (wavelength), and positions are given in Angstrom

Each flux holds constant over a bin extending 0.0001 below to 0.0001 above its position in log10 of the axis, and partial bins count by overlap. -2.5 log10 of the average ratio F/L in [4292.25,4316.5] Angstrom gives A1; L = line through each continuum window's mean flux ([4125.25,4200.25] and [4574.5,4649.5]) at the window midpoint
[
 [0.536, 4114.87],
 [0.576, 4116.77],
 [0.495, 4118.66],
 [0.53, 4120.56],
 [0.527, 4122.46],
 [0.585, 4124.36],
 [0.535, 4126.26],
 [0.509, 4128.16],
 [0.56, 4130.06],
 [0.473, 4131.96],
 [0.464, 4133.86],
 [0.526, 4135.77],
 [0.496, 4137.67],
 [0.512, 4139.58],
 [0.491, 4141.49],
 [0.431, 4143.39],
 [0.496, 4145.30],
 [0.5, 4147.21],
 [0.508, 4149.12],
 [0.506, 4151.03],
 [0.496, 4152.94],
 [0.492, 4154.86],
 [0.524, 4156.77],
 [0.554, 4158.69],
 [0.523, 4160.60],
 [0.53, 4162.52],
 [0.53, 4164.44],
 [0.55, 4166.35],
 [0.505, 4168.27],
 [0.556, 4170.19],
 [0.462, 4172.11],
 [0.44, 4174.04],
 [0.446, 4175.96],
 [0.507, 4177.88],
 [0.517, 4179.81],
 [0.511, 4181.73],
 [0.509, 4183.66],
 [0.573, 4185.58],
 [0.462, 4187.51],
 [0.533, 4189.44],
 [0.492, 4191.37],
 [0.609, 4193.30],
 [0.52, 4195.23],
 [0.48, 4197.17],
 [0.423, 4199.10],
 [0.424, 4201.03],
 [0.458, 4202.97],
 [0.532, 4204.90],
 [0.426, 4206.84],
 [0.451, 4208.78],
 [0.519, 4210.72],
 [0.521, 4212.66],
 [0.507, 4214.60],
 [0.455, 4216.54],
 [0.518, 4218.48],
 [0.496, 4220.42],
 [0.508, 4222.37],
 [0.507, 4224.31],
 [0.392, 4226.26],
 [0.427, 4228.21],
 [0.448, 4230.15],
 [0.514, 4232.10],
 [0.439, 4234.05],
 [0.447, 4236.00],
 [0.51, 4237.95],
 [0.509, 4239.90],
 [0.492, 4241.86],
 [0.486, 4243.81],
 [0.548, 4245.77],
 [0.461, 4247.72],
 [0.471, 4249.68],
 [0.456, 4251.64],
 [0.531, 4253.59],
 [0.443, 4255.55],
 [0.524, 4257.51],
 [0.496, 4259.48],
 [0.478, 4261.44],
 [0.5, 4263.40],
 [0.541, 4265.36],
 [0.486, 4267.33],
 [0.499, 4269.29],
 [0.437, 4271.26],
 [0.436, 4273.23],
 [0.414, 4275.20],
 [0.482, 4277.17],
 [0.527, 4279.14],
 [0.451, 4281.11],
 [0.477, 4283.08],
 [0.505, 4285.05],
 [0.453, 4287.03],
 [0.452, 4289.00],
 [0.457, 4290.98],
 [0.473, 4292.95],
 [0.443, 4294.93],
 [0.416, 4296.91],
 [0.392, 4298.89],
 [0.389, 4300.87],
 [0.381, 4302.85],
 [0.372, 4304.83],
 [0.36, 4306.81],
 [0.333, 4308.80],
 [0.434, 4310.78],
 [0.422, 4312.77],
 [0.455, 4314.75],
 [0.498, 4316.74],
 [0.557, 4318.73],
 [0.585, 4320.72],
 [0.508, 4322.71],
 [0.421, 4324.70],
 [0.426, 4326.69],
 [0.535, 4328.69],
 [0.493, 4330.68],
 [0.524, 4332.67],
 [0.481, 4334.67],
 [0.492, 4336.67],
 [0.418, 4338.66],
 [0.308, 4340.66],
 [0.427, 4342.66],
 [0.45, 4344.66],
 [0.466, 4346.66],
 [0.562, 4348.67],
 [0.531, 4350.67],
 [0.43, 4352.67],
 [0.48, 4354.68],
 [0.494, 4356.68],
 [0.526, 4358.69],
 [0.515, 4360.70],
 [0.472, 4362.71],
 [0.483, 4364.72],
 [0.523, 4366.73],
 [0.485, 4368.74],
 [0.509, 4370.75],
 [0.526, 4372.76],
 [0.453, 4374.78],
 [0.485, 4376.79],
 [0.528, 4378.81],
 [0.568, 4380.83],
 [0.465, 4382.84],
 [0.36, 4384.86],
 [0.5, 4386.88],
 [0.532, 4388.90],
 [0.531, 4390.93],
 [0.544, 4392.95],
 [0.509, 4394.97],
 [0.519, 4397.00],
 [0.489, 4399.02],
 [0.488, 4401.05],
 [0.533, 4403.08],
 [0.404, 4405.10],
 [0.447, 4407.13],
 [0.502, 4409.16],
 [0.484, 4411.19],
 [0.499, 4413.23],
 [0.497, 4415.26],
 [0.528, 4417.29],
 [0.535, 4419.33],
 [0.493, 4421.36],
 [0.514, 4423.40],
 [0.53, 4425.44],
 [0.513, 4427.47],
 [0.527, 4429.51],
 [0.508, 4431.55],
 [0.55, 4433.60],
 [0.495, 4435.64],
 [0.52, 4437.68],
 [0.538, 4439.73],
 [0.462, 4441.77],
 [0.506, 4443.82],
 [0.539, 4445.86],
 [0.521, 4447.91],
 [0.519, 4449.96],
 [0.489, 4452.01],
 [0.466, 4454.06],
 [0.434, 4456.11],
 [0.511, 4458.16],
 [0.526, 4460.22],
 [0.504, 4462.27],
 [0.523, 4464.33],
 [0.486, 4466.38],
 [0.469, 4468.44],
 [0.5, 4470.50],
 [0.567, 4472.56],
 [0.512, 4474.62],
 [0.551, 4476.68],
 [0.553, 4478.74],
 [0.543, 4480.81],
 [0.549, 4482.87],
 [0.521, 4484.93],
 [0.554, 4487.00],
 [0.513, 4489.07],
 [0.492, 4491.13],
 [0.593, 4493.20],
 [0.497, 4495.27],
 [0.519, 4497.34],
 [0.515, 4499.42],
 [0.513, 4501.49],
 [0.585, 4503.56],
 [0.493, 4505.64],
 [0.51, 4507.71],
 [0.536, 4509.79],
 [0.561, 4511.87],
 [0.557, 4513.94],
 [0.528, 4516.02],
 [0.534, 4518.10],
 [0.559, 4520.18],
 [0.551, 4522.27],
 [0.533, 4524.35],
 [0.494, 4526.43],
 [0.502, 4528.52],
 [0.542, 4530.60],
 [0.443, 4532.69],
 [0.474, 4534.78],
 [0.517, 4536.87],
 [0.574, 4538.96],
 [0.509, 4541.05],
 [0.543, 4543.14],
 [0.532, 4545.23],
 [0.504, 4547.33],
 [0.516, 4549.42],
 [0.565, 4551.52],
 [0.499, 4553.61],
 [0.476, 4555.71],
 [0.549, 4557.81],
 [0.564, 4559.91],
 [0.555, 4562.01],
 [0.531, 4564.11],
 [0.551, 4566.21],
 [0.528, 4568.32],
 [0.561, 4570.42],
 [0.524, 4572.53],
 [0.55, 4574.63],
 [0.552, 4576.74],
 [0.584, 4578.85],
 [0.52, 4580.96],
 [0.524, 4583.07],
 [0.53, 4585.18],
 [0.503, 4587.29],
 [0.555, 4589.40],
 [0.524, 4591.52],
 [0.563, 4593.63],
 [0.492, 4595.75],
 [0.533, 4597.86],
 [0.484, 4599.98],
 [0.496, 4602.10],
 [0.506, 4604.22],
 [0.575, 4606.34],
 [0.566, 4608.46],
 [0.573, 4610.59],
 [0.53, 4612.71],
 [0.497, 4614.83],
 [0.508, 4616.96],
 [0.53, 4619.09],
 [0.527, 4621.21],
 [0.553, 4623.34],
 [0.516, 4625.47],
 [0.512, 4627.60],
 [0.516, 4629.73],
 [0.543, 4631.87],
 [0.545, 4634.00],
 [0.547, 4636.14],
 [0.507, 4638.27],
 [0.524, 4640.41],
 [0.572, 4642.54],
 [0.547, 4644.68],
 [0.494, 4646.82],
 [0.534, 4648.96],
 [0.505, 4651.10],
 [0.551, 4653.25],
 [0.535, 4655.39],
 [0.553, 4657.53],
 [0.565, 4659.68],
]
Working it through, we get 0.25 mag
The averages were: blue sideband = 0.506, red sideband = 0.531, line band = 0.408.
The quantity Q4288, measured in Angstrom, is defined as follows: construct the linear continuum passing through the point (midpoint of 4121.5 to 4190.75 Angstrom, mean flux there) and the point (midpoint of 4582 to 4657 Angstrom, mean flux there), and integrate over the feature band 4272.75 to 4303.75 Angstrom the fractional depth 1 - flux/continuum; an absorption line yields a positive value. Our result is 4.1 Angstrom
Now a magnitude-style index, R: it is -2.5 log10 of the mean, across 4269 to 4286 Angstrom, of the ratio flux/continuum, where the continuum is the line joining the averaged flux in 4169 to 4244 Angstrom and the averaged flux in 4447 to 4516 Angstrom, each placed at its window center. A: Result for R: 0.06 mag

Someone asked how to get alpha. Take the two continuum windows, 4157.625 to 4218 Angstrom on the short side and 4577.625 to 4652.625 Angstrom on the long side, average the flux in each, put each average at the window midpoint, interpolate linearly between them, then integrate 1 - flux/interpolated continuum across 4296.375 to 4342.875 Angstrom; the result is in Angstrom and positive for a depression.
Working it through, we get 6.1 Angstrom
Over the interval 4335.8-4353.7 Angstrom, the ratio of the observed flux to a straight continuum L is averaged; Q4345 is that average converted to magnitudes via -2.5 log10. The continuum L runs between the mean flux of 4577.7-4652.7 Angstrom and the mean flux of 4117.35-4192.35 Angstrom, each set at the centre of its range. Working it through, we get 0.14 mag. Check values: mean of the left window 0.51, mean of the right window 0.53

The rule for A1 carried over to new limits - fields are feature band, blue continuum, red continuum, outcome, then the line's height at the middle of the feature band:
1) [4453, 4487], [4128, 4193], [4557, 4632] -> 0.02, 0.526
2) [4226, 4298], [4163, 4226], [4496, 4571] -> 0.06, 0.503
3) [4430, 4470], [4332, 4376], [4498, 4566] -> 0.00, 0.505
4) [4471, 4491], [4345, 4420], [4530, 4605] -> -0.05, 0.513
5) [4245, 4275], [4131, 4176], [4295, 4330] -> -0.05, 0.461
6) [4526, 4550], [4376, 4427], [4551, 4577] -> 0.04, 0.532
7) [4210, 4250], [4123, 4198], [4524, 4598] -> 0.06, 0.514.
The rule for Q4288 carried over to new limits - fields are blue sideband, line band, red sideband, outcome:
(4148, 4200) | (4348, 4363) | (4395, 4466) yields 0.11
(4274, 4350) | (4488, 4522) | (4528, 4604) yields -1.51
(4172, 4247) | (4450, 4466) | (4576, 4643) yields 0.62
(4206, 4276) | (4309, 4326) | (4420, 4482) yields 0.53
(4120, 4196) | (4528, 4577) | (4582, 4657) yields -0.06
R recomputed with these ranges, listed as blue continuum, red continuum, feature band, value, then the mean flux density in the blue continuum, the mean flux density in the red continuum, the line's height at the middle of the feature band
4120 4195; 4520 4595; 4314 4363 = 0.082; 0.512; 0.53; 0.52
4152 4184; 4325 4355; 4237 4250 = -0.016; 0.509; 0.467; 0.49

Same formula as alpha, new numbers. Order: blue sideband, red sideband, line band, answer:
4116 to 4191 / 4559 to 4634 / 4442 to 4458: 0.9 Angstrom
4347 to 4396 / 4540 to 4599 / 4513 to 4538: 0.3 Angstrom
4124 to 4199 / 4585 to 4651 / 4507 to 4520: -0.4 Angstrom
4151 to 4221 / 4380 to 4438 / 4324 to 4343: 1.8 Angstrom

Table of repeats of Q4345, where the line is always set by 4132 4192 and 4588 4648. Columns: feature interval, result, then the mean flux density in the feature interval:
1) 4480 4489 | -0.03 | 0.539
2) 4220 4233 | 0.09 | 0.469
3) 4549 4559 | 0.01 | 0.522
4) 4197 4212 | 0.09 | 0.465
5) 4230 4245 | 0.06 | 0.483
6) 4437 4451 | 0.01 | 0.515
